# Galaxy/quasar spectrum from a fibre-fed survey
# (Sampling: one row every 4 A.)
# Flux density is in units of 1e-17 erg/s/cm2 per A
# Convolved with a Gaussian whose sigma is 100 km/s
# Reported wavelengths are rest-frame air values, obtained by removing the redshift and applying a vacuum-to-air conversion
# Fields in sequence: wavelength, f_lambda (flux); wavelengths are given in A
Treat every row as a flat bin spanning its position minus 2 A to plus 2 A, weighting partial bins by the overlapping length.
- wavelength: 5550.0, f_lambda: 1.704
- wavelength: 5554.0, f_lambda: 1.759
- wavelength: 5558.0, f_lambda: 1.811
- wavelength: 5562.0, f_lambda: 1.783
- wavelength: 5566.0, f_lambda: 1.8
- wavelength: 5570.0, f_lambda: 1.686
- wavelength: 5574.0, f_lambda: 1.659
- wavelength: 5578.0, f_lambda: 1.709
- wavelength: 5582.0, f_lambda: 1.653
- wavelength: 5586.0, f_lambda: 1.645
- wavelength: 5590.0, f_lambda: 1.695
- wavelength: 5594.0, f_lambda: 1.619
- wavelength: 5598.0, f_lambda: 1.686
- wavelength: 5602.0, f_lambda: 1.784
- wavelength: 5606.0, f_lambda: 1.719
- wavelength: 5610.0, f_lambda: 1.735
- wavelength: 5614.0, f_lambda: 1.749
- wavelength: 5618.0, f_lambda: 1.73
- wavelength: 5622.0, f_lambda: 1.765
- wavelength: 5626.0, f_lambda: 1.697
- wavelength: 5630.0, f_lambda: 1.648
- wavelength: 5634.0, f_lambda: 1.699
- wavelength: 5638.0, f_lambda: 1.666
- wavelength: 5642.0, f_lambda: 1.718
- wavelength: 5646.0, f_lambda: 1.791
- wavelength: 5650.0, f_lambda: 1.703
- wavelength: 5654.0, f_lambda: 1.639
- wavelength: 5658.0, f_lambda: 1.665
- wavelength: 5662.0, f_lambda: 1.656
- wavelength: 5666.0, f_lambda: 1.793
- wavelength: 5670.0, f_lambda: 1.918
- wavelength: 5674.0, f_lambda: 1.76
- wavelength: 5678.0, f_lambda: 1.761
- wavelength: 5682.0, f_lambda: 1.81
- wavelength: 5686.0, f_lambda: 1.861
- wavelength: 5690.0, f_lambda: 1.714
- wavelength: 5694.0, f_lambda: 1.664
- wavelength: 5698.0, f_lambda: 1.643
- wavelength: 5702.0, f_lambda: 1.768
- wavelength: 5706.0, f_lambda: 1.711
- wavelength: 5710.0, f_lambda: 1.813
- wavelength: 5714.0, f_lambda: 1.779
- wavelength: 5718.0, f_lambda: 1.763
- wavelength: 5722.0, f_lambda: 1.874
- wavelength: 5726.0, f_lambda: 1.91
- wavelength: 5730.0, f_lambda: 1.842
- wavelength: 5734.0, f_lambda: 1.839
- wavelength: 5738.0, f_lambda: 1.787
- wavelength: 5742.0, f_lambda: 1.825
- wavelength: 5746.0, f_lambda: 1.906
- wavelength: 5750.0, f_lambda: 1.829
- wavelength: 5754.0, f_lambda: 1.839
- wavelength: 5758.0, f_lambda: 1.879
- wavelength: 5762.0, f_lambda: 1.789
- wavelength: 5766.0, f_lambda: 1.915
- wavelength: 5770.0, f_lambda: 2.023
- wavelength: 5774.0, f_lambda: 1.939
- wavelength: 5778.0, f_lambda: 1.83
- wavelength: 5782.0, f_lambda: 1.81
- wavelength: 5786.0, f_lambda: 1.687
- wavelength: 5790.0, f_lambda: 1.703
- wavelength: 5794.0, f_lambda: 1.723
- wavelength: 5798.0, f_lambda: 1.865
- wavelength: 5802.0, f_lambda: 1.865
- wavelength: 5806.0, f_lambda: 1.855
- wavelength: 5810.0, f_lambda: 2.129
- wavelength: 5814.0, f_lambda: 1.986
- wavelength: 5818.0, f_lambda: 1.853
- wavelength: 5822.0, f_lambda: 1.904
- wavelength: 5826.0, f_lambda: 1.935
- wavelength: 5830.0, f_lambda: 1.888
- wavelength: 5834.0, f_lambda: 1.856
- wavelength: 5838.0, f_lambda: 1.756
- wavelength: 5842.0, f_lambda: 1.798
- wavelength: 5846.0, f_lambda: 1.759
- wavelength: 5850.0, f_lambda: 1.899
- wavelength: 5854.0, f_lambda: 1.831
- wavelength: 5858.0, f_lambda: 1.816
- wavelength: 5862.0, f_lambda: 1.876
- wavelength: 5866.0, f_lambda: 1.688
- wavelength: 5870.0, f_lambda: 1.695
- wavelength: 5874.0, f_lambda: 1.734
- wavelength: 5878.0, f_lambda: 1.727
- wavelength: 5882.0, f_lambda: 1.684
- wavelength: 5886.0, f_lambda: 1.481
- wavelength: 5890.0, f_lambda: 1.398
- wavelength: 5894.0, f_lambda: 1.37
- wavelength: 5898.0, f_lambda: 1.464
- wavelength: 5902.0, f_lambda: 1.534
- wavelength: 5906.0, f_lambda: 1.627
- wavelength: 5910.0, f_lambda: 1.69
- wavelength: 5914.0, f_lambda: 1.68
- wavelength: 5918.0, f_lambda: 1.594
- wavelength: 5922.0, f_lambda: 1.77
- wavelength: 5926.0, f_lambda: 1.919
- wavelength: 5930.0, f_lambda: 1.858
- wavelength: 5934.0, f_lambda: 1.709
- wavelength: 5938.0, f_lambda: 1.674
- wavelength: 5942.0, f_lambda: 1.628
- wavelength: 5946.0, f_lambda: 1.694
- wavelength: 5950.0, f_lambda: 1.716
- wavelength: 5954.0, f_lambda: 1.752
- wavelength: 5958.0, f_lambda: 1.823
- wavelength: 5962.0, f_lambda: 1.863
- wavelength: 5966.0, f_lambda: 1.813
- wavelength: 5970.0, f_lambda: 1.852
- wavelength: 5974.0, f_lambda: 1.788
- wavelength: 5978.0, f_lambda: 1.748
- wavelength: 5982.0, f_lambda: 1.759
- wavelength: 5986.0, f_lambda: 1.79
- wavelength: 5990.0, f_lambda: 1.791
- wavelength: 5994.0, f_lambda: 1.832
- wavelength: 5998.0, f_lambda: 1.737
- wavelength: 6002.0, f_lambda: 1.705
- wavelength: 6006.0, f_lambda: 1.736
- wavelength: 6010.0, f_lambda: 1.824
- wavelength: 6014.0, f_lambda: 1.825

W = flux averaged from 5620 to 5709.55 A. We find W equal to 1.73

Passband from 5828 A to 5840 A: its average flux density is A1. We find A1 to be 1.83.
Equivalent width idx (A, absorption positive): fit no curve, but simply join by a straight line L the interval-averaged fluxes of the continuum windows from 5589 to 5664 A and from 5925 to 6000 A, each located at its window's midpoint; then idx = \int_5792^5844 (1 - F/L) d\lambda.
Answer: -4.0 A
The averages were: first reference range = 1.7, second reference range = 1.77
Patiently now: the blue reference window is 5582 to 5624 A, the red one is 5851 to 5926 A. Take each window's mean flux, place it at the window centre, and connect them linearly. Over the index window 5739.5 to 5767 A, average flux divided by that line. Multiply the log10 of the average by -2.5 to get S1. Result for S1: -0.104 mag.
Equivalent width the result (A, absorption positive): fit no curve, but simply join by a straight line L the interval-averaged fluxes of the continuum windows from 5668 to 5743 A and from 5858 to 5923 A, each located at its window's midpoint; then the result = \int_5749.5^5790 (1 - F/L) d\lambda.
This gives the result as -2.62 A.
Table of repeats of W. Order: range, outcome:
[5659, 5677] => 1.77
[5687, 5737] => 1.78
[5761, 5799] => 1.83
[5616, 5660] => 1.7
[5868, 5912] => 1.58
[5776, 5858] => 1.85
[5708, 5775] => 1.85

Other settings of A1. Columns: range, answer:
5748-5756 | 1.83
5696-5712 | 1.73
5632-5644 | 1.69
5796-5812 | 1.93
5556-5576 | 1.75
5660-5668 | 1.72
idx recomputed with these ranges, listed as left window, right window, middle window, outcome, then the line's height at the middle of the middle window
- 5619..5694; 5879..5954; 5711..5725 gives -0.8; 1.71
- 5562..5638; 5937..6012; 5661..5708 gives -1.0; 1.72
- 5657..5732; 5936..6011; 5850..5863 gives -0.6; 1.77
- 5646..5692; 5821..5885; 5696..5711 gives 0.3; 1.76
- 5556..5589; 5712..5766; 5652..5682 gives 0.7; 1.79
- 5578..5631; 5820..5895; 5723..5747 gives -1.7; 1.73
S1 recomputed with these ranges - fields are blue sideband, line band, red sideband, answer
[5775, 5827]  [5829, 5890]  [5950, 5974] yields 0.053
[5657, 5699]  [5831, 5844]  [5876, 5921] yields -0.118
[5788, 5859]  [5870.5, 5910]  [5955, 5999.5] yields 0.168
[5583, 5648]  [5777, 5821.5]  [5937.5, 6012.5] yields -0.067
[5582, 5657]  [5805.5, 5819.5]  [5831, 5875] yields -0.111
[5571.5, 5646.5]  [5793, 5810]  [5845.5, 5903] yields -0.119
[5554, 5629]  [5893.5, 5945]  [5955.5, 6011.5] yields 0.072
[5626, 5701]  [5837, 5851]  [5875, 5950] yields -0.084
